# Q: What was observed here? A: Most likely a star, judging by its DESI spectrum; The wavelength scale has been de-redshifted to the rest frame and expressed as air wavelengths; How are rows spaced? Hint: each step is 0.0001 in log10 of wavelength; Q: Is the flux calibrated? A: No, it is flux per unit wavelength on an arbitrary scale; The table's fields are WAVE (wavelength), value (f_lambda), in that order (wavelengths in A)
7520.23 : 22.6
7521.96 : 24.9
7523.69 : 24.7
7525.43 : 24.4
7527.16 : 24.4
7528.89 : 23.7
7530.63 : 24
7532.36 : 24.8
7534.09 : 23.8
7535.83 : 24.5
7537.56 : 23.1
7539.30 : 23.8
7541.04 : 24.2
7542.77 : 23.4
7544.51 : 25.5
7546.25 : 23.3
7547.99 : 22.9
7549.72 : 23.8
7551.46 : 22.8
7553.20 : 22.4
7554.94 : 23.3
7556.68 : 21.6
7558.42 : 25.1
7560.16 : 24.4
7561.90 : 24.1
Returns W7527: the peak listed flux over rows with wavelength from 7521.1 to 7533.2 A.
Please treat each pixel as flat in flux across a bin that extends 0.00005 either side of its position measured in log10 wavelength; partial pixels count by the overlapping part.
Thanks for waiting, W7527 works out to 24.9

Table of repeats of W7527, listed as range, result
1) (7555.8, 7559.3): 25.1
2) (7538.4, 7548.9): 25.5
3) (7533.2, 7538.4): 24.5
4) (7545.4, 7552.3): 23.8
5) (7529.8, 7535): 24.8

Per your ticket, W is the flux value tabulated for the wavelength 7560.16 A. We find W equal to 24.4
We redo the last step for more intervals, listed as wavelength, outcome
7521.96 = 24.9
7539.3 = 23.8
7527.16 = 24.4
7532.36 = 24.8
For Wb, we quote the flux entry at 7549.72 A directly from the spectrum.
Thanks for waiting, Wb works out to 23.8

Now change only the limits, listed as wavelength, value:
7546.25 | 23.3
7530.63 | 24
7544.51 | 25.5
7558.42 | 25.1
